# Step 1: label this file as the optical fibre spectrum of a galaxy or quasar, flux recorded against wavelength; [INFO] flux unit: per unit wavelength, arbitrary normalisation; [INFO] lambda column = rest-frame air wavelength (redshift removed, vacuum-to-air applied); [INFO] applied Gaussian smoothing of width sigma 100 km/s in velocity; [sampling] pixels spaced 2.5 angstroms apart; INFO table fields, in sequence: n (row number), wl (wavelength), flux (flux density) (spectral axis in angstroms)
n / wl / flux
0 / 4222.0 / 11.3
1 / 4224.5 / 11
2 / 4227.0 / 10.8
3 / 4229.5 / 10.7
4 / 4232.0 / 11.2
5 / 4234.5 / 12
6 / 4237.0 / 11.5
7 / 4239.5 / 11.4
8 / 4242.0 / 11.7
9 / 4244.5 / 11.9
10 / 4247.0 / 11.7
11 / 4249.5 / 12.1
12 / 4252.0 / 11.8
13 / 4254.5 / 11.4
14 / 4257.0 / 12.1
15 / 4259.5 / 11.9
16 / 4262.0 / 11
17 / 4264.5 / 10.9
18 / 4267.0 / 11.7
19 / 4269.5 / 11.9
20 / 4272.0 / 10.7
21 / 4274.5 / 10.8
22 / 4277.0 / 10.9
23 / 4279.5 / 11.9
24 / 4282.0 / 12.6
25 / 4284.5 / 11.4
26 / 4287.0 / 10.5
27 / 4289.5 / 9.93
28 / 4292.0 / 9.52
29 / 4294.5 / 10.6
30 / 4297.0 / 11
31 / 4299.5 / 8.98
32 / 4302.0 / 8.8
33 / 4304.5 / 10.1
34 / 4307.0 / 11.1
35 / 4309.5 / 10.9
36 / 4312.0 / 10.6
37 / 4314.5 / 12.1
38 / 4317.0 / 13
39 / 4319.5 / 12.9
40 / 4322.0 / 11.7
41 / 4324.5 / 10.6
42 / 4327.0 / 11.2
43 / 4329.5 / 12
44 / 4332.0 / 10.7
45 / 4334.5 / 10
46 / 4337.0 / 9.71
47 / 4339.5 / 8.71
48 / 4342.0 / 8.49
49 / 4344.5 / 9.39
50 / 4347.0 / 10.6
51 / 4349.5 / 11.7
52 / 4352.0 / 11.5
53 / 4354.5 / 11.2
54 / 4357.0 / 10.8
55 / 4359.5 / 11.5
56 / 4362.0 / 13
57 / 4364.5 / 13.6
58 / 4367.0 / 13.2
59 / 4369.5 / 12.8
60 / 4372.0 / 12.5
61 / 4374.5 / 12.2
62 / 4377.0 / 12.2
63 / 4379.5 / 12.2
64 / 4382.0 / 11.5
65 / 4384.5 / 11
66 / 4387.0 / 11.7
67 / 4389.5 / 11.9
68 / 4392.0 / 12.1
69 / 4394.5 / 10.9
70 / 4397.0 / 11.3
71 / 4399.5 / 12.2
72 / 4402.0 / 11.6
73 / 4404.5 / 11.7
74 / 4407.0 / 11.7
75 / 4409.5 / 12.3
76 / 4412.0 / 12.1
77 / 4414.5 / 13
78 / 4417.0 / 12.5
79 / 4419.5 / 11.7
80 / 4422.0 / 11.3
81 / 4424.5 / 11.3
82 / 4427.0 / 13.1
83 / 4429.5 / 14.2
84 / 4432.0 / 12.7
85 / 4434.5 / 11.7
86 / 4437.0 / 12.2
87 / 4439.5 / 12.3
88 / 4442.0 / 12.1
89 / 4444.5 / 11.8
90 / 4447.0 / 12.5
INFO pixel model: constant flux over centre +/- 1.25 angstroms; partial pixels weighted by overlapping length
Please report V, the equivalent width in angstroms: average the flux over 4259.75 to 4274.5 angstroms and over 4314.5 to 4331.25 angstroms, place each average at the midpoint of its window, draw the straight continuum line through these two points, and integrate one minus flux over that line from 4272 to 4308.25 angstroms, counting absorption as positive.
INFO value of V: 2.9 angstroms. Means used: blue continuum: 11.2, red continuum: 11.9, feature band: 10.6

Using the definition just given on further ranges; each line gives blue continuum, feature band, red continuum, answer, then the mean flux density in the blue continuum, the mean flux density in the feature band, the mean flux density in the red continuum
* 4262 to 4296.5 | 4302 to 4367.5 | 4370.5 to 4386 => 2.52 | 11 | 11.1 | 11.9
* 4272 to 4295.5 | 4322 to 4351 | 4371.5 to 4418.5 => 2.61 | 10.9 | 10.4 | 11.9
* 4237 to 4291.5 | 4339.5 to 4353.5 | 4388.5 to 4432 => 1.88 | 11.4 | 10.2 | 12.1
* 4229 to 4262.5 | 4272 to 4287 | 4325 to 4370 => 0.11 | 11.6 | 11.4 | 11.1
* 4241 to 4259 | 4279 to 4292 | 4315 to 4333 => 0.80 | 11.8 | 11.1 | 11.8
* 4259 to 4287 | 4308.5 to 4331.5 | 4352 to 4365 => 0.02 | 11.4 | 11.6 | 11.9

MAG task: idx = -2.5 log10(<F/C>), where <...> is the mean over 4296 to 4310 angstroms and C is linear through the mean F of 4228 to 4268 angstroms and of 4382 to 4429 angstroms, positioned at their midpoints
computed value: 0.158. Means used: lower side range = 11.6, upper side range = 11.9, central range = 10.1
